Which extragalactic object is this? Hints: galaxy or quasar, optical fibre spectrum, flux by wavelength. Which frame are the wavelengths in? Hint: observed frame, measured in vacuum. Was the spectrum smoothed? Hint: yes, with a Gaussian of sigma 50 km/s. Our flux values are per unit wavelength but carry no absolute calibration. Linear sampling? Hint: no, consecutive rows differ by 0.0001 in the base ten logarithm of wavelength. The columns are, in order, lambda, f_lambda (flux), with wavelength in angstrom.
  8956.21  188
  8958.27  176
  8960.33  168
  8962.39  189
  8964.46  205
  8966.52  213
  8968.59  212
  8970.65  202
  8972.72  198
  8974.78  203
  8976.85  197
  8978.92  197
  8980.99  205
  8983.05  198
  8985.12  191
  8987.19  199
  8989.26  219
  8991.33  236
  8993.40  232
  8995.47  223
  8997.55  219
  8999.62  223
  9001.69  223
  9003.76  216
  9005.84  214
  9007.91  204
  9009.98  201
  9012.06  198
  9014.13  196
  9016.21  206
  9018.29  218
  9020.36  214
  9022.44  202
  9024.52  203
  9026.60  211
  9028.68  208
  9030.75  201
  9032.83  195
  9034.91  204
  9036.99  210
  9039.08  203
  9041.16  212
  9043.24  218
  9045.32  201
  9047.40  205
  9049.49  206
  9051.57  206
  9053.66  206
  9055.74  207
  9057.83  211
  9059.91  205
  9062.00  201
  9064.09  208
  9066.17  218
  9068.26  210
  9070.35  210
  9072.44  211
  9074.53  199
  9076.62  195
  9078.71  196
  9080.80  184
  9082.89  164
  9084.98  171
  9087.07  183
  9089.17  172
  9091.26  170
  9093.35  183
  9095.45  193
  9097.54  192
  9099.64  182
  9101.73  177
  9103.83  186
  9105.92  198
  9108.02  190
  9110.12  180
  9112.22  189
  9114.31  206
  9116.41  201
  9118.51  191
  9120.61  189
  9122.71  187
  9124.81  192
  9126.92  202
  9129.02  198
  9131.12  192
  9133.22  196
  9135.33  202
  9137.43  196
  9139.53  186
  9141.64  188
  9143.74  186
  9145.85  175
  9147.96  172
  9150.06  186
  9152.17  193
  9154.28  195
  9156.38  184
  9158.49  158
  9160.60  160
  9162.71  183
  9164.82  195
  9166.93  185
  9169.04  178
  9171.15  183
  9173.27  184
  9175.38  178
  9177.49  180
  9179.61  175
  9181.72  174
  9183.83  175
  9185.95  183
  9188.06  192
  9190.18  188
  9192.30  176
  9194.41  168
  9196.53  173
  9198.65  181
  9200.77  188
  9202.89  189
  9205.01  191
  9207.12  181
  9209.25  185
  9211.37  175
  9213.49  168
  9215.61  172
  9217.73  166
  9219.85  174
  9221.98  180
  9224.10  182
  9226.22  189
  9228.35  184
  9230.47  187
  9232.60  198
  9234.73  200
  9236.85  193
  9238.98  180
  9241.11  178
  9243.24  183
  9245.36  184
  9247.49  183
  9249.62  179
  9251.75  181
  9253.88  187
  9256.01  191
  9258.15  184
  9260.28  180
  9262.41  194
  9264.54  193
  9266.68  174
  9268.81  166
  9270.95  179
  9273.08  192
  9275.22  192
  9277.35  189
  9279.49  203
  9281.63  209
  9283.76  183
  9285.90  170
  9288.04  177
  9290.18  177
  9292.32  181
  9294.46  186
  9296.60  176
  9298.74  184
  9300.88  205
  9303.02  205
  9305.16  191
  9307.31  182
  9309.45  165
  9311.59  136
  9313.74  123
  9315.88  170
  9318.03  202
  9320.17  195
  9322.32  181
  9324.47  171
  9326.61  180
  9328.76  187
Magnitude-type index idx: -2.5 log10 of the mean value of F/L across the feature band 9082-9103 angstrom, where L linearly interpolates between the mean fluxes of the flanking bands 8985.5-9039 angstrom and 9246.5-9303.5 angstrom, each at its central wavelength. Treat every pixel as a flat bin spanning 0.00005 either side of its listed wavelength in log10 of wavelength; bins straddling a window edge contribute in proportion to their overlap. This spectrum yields 0.14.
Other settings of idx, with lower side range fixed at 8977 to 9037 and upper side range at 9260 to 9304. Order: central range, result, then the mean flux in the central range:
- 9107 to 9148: 0.04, 191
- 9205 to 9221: 0.10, 176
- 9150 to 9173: 0.08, 182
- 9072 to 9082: 0.04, 196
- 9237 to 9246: 0.04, 182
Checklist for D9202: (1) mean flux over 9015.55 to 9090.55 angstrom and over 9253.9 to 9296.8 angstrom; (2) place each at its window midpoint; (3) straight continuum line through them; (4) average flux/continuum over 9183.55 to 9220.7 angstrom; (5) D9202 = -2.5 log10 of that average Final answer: 0.066 mag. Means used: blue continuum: 202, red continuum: 185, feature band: 179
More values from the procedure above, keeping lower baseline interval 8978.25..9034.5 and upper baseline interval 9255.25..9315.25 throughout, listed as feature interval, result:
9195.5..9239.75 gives 0.03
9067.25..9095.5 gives 0.08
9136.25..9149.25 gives 0.07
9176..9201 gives 0.07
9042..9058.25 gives -0.01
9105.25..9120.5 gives 0.03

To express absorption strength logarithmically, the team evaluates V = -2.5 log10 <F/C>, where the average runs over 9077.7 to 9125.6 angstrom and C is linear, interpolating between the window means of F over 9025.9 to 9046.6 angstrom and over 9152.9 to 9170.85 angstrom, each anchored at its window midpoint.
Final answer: 0.04 mag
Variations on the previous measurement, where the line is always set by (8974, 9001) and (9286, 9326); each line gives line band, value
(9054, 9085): 0.01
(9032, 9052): 0.00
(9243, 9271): 0.00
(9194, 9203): 0.06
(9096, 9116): 0.05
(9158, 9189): 0.07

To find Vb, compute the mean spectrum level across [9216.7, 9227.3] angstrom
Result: 178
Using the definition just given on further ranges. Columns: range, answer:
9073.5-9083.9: 188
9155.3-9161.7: 168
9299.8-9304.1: 205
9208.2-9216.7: 175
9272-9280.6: 194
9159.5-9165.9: 179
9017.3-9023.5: 211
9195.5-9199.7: 177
